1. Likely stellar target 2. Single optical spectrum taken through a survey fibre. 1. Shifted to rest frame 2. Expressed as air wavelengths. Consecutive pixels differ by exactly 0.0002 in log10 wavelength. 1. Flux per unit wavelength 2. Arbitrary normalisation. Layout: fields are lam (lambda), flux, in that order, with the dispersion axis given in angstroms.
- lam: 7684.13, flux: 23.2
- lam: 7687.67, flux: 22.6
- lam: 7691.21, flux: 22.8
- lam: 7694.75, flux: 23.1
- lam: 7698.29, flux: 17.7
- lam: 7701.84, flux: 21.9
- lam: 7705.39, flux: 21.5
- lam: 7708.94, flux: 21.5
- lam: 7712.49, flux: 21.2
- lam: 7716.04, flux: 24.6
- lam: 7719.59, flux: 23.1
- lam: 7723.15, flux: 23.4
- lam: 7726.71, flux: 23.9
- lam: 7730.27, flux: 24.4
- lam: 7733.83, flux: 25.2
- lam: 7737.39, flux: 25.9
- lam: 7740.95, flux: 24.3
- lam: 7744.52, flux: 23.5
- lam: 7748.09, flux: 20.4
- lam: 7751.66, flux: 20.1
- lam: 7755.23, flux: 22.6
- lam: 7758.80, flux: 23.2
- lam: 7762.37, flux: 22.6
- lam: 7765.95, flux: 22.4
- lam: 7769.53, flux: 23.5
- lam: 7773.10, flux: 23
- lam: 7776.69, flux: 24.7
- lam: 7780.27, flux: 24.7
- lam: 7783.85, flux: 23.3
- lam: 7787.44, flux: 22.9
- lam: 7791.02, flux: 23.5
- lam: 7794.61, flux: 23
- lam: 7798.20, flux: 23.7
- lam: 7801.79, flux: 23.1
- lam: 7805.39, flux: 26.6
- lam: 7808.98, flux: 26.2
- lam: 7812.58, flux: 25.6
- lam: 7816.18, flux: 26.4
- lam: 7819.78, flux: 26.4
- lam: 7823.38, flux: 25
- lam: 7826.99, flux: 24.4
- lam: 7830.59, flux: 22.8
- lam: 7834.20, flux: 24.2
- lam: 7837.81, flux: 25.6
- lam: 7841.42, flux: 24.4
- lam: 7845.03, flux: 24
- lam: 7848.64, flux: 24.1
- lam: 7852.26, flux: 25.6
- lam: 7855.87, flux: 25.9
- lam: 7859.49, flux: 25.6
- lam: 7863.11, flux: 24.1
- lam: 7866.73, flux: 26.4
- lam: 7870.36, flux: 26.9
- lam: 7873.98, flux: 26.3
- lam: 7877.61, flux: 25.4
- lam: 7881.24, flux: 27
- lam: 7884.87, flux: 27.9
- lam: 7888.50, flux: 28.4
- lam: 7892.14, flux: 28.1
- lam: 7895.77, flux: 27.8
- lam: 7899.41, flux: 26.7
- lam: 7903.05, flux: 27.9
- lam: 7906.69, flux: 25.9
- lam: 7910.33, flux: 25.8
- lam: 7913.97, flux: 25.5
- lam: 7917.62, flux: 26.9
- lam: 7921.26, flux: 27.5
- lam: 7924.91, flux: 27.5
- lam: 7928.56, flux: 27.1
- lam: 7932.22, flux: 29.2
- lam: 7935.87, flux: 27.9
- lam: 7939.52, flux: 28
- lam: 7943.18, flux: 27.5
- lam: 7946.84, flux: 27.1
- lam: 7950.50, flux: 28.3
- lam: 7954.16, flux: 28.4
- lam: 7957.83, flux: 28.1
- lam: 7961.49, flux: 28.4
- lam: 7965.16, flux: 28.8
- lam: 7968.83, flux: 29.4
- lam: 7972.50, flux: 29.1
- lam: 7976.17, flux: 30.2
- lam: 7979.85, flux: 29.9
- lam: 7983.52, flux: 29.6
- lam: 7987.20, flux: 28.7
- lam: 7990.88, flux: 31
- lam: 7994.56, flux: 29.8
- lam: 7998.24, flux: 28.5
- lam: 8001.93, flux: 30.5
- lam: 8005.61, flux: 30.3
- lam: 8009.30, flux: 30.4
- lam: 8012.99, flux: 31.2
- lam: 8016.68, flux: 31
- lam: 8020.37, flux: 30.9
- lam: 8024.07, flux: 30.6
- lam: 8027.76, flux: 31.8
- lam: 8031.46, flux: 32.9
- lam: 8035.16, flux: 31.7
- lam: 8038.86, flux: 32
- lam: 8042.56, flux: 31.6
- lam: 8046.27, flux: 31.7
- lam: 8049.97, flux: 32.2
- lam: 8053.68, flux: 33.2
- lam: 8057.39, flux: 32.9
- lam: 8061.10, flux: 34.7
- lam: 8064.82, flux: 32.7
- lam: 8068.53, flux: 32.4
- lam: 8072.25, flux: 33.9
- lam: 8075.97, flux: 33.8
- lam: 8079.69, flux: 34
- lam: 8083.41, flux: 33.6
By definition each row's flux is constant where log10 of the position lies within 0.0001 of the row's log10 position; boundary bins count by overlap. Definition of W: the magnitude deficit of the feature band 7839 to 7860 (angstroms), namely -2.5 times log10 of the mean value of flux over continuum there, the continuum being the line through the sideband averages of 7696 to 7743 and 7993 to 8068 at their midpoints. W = 0.07 mag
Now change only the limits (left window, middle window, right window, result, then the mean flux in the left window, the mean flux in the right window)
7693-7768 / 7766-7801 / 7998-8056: 0.03 mag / 22.7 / 31.4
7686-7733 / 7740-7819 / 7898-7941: 0.02 mag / 22.5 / 27.2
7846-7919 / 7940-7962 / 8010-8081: 0.04 mag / 26.4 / 32.3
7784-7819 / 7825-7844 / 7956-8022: 0.05 mag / 24.6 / 29.8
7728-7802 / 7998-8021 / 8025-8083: 0.03 mag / 23.3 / 32.8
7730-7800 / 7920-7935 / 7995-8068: 0.02 mag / 23.3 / 31.6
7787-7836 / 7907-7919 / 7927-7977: 0.05 mag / 24.6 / 28.4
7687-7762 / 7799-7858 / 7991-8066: 0.03 mag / 22.7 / 31.5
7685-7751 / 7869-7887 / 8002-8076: 0.03 mag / 22.8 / 32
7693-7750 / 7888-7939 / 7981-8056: 0.03 mag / 22.8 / 31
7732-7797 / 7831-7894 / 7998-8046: 0.02 mag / 23.3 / 31.1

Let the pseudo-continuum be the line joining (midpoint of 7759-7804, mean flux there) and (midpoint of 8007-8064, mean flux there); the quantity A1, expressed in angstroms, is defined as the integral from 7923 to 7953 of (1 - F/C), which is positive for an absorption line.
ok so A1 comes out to 0.85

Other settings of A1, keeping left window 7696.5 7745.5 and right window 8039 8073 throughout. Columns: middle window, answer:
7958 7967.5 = 0.5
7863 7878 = 0.7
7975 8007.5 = 1.1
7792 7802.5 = 0.8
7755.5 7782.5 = 1.1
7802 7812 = -0.1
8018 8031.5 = 0.2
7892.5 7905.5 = 0.3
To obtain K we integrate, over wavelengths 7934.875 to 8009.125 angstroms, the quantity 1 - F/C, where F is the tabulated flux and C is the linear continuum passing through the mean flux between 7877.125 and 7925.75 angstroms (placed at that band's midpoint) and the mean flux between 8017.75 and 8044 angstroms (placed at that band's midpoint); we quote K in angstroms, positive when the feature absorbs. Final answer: 1.3 angstroms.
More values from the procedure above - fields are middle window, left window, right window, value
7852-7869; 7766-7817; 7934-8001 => 0.3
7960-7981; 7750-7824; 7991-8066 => 0.3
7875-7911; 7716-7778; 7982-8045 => 0.4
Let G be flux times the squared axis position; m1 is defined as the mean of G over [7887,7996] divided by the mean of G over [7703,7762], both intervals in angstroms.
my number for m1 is 1.3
